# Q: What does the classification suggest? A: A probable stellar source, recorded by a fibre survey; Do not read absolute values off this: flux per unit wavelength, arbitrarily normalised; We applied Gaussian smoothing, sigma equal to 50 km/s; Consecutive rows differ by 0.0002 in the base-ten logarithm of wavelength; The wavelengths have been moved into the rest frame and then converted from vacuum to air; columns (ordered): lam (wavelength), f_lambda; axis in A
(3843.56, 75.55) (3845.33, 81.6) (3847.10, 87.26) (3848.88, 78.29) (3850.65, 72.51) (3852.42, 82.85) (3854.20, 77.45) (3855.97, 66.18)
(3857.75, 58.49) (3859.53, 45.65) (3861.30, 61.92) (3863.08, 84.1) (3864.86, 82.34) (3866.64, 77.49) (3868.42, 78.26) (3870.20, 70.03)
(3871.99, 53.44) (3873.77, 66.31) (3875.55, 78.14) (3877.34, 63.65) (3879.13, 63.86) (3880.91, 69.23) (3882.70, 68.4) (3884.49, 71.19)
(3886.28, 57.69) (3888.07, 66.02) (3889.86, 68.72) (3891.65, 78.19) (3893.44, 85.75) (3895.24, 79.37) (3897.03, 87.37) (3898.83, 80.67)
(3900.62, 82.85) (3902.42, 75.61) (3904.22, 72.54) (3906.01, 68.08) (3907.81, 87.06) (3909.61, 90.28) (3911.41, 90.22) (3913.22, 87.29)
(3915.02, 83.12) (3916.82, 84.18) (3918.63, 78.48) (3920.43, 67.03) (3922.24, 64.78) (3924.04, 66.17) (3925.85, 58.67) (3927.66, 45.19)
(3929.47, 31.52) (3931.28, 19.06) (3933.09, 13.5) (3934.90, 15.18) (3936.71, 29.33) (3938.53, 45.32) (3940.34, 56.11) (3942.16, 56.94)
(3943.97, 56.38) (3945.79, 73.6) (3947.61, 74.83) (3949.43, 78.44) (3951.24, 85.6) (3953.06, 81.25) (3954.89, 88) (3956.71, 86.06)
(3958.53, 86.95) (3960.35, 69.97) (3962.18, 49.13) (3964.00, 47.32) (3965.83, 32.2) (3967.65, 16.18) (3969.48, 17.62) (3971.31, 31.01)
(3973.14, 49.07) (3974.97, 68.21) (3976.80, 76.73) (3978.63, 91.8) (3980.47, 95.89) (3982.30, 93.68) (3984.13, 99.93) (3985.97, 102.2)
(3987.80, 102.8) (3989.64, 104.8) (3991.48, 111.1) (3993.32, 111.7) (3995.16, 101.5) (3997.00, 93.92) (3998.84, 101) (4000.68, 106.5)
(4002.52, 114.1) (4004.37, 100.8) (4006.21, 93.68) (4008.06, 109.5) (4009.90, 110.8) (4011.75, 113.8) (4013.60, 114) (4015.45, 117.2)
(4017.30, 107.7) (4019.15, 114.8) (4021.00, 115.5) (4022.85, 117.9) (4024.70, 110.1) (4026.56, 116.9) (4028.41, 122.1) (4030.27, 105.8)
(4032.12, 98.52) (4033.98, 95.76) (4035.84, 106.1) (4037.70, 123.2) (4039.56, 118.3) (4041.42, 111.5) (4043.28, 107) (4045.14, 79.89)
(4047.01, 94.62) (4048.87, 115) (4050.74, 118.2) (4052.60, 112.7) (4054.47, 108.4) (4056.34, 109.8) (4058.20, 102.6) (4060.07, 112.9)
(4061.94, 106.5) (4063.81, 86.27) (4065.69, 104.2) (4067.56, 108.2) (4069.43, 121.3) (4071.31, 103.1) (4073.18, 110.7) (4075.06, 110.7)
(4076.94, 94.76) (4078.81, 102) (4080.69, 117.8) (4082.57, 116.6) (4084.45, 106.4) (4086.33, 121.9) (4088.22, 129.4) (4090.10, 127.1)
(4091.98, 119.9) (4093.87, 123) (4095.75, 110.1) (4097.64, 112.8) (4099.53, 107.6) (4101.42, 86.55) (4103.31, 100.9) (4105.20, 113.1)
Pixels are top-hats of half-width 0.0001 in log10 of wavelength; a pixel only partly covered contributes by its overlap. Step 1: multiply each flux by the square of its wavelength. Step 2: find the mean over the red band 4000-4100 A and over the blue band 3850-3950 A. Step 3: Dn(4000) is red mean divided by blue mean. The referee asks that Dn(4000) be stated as 1.78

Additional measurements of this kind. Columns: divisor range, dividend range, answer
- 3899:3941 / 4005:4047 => 1.87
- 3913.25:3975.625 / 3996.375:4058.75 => 2.01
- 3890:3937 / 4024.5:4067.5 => 1.72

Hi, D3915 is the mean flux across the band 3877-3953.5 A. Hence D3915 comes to 66.4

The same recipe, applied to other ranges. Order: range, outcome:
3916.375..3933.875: 52.3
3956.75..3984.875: 62.3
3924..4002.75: 68.8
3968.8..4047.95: 99.8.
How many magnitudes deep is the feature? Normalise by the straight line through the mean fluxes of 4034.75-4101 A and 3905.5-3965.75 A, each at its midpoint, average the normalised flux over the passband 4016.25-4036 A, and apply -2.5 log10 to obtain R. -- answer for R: -0.16 mag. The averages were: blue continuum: 63.6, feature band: 110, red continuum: 110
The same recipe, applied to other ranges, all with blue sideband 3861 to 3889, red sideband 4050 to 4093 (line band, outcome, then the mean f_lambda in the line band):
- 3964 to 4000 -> 0.18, 78.5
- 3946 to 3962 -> 0.09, 79.6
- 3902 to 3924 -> -0.01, 78.6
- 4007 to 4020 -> -0.14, 112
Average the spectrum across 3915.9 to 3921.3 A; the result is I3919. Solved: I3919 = 76.7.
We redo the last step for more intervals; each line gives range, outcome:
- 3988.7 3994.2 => 109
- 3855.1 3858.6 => 62.3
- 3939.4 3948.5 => 63.5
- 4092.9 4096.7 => 116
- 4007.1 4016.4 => 113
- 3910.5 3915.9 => 86.8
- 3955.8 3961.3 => 80.8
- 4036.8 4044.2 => 115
